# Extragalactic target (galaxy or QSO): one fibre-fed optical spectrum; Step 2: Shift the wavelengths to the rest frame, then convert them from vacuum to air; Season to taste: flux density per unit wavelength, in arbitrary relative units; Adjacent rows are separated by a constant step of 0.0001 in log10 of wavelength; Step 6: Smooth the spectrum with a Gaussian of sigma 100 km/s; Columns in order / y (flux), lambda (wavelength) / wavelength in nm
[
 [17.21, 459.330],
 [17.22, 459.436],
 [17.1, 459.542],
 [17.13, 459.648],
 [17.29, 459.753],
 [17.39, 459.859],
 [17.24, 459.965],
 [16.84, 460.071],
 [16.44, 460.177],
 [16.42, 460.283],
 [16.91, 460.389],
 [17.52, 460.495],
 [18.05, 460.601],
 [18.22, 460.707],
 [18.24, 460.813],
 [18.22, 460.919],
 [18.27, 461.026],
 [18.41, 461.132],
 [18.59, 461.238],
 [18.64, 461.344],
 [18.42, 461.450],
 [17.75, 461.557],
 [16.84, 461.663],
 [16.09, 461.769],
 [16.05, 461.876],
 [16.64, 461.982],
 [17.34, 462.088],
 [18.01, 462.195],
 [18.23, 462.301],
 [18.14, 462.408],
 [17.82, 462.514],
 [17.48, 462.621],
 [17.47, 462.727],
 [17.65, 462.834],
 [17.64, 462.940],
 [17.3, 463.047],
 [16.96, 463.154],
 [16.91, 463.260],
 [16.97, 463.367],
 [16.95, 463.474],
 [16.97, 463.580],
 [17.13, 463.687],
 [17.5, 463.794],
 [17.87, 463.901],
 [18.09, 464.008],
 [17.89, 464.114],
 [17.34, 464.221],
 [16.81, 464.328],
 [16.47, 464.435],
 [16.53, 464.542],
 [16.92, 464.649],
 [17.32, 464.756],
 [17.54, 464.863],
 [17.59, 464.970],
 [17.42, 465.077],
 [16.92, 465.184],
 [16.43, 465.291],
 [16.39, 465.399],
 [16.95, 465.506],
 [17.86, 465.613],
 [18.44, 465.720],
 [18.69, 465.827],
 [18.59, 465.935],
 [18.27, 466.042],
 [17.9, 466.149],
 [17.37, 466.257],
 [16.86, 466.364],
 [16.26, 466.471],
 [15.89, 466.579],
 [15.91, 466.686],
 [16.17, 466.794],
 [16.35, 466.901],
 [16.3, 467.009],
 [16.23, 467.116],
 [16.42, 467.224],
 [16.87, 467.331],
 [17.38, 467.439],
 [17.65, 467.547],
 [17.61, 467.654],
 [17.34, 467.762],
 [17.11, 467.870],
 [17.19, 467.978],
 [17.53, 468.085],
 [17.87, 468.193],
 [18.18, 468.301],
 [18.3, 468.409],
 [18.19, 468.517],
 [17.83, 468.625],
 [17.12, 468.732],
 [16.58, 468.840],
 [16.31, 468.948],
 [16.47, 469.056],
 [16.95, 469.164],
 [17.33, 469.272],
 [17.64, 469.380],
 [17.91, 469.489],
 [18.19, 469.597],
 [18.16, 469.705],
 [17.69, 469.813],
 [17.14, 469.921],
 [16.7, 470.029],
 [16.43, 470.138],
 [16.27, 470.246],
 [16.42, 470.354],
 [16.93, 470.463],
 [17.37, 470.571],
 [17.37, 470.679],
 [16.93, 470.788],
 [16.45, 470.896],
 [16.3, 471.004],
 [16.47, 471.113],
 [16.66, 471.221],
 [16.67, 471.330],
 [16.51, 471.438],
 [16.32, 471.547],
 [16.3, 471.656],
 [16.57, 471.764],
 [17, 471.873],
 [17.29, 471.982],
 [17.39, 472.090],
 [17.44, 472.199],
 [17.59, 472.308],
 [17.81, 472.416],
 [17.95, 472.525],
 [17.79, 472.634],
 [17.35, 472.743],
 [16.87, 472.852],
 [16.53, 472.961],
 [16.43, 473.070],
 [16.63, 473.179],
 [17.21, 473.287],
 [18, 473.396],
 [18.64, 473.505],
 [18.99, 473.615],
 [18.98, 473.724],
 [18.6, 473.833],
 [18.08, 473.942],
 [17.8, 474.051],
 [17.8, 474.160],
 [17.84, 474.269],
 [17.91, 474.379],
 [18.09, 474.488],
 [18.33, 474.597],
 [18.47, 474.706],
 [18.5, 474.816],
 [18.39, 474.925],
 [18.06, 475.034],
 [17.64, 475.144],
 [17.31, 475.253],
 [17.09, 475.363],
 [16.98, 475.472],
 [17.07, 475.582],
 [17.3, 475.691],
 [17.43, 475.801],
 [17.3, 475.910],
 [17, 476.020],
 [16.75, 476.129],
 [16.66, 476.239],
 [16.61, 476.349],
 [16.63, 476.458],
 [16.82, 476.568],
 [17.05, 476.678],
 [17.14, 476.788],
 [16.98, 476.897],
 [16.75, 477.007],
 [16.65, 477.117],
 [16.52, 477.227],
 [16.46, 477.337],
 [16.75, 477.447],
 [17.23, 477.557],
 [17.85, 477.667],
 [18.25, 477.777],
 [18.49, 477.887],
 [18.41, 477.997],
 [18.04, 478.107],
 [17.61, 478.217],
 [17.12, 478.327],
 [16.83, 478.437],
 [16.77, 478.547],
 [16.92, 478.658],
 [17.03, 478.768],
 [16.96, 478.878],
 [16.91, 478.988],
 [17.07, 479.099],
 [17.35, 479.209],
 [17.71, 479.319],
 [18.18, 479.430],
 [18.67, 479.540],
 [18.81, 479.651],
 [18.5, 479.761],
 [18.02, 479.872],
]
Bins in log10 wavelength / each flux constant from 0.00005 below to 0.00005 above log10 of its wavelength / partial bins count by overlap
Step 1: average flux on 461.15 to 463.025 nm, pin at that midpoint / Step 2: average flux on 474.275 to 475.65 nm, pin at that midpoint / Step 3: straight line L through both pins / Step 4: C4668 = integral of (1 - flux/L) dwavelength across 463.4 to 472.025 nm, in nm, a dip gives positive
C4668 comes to 0.27 nm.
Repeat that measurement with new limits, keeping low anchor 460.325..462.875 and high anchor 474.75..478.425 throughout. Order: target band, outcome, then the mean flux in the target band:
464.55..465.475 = 0.03 nm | 17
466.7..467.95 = 0.05 nm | 16.8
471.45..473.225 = 0.03 nm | 17.1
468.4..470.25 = 0.02 nm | 17.3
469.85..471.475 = 0.07 nm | 16.7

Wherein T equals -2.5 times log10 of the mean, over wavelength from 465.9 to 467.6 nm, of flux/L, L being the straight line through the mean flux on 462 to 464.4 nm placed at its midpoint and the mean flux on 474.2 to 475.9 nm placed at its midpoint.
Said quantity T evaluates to 0.042 mag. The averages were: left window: 17.5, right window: 17.7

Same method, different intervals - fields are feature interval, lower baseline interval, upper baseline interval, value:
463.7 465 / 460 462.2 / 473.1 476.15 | 0.02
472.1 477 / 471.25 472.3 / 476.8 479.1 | -0.03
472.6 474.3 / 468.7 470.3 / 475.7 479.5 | -0.04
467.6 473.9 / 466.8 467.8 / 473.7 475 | 0.02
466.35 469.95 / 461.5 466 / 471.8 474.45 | 0.02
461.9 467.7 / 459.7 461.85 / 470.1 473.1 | 0.01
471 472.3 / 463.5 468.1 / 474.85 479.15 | 0.03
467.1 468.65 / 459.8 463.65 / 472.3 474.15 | 0.01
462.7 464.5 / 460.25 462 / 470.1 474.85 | 0.02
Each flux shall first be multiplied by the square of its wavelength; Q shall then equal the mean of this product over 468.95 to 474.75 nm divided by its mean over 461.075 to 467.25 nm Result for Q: 1.0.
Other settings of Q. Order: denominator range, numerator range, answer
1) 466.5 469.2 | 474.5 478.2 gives 1.06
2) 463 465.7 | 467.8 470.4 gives 1.03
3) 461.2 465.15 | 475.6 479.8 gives 1.06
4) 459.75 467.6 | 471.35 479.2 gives 1.05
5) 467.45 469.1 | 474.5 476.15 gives 1.04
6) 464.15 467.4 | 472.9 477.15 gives 1.07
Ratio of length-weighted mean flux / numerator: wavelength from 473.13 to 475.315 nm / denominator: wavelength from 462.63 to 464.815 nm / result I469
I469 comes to 1.05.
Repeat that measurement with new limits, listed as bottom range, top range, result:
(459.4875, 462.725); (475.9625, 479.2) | 0.98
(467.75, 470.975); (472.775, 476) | 1.03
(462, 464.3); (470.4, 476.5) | 0.99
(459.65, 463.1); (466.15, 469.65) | 0.98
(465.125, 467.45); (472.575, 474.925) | 1.05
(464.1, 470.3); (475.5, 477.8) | 0.99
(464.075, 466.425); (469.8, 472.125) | 0.96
